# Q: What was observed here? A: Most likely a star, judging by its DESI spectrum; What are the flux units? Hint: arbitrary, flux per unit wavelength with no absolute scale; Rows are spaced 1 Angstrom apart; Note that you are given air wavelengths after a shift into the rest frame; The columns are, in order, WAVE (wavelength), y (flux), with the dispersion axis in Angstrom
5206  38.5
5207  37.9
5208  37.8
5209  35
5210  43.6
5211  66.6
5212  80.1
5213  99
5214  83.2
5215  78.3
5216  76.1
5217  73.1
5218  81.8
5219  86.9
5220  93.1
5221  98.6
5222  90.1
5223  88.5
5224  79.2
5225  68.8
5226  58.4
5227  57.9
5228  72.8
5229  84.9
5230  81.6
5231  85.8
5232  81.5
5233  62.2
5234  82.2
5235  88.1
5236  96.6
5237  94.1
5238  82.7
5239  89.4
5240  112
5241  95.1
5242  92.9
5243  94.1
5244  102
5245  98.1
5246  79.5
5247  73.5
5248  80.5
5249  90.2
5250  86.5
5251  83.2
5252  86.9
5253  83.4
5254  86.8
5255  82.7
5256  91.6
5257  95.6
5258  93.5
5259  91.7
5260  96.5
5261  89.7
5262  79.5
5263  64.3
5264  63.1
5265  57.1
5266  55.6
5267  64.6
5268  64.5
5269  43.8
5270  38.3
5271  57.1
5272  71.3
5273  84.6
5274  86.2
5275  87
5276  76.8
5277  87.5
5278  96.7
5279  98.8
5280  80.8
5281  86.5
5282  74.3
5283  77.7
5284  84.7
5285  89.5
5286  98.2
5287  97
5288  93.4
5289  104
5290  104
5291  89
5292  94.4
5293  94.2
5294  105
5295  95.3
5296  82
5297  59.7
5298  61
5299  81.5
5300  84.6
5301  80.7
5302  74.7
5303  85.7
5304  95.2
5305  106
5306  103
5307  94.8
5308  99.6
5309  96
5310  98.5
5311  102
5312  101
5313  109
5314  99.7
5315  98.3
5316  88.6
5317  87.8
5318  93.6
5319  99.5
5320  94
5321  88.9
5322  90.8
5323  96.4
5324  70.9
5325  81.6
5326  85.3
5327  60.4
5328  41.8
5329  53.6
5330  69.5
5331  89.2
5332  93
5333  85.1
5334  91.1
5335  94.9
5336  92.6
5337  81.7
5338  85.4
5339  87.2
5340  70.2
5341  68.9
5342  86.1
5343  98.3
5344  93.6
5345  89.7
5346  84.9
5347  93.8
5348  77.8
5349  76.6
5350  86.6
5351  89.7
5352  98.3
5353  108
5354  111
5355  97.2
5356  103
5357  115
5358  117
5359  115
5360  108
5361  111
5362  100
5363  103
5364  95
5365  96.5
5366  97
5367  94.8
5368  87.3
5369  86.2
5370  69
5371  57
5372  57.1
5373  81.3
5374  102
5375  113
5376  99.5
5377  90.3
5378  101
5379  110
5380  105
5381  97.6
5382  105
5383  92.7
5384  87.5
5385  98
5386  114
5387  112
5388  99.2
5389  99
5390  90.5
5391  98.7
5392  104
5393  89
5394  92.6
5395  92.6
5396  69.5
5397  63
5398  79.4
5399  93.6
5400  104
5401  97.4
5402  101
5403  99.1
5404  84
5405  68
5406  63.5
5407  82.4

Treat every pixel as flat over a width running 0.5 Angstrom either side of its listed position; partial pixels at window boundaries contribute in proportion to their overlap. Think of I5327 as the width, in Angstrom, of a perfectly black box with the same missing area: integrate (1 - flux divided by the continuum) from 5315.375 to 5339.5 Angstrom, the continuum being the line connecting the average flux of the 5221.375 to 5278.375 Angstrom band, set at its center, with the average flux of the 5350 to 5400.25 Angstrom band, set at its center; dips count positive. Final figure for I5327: 1.8 Angstrom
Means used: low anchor 80.9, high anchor 95.9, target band 83.5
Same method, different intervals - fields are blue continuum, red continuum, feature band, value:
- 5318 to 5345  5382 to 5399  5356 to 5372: -1.3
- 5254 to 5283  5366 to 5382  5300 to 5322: -3.2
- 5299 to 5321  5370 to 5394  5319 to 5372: 3.5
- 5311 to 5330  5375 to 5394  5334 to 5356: 0.4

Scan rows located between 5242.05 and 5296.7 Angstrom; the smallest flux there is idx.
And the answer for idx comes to 38.3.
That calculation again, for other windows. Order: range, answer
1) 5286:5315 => 59.7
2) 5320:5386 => 41.8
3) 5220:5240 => 57.9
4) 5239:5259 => 73.5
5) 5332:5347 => 68.9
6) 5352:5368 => 87.3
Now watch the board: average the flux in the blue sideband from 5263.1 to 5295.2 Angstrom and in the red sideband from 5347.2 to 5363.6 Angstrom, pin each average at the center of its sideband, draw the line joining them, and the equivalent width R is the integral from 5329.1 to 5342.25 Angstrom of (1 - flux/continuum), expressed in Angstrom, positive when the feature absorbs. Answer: 1.7 Angstrom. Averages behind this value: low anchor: 80.9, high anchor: 101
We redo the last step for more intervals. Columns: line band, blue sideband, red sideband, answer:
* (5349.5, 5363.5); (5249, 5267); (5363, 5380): -2.36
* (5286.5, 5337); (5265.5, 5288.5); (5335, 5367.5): -1.81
